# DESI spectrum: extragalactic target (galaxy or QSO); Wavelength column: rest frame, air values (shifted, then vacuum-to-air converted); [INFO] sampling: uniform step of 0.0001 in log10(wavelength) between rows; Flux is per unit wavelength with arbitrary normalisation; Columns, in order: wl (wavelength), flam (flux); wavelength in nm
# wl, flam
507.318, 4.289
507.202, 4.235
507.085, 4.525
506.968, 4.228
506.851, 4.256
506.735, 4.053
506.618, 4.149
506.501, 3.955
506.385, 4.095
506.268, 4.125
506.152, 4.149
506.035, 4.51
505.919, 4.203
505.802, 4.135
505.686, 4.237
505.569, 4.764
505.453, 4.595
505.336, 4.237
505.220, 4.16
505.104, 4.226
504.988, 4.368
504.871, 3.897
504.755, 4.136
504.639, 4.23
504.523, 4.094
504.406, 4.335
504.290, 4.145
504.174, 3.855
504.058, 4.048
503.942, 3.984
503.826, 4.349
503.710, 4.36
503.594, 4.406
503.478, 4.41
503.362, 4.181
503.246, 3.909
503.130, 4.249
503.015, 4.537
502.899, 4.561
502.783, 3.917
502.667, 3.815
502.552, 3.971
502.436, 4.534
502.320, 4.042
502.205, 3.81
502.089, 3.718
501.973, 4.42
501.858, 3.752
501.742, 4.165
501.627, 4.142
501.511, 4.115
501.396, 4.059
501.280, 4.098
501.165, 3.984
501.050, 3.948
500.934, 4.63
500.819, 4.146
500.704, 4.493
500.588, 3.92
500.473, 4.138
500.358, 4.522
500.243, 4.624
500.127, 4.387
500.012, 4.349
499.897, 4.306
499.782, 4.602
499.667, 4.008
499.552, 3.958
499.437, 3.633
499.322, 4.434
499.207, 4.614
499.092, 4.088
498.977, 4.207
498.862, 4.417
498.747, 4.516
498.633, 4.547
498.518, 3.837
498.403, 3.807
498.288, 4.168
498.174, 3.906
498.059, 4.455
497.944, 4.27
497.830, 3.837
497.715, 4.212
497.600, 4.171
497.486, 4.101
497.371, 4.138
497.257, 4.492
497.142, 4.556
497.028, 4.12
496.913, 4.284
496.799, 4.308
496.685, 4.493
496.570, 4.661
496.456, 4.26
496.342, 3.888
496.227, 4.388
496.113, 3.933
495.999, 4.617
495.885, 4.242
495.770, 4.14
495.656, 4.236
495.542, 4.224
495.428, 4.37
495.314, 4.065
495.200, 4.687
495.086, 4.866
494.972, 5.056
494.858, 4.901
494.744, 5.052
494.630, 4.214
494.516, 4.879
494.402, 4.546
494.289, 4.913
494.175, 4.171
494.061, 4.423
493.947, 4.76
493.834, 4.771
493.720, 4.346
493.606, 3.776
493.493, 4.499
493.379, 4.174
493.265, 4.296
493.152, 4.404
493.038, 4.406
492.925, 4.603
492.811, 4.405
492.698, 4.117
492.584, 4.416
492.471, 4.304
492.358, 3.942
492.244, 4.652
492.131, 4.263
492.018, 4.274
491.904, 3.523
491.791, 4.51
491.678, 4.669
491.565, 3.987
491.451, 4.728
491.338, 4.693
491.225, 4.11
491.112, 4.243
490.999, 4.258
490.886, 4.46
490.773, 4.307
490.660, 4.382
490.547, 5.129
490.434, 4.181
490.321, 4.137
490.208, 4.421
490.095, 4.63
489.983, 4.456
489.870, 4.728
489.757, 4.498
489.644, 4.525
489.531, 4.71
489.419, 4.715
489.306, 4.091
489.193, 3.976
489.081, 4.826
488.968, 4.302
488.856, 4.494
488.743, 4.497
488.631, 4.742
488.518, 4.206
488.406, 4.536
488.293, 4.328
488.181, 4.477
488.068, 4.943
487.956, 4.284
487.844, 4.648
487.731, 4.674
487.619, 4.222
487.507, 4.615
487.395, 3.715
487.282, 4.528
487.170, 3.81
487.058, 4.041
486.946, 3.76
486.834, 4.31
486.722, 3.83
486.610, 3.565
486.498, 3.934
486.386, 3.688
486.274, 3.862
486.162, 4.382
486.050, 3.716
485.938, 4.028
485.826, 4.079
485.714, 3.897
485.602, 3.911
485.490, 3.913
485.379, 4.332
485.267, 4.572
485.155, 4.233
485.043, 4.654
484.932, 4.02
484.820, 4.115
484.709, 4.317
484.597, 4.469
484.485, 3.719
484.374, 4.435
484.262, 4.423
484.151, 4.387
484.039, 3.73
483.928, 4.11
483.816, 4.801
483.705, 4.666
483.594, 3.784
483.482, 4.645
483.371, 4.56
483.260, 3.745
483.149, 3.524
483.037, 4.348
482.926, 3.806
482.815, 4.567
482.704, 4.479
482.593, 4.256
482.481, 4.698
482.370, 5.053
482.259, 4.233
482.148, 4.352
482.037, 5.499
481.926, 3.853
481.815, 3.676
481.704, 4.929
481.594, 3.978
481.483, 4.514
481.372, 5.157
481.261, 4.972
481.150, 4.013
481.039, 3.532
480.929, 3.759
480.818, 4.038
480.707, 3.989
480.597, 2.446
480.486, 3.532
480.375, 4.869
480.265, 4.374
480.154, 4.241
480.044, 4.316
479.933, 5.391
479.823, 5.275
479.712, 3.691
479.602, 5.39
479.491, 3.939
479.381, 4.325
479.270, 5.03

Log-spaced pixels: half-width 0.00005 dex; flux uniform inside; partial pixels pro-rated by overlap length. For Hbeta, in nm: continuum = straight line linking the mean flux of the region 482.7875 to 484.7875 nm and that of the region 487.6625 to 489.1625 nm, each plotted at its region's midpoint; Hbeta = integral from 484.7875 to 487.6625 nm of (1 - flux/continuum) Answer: 0.21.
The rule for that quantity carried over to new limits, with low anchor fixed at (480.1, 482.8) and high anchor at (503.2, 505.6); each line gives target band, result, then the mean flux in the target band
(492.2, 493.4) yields -0.03 nm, 4.34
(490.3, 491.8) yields -0.06 nm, 4.42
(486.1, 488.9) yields 0.01 nm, 4.24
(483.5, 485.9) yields 0.02 nm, 4.22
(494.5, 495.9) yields -0.10 nm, 4.53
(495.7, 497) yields -0.02 nm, 4.29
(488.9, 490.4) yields -0.07 nm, 4.46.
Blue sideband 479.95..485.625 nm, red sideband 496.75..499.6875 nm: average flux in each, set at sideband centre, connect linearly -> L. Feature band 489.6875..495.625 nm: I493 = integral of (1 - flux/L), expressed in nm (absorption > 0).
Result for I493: -0.31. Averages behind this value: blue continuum 4.26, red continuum 4.2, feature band 4.44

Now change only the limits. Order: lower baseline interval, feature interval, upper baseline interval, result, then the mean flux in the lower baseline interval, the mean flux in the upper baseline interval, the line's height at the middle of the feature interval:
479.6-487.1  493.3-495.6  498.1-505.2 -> -0.18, 4.22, 4.18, 4.2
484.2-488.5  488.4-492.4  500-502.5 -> -0.22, 4.18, 4.18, 4.18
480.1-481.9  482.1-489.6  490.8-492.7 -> -0.09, 4.12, 4.31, 4.21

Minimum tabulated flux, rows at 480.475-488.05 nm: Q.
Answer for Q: 2.446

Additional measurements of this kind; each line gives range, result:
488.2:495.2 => 3.523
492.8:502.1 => 3.633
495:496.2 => 3.933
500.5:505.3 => 3.718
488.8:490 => 3.976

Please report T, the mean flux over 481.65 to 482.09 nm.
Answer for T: 4.48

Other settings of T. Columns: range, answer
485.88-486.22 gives 4.04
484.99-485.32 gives 4.48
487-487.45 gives 4.02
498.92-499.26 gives 4.3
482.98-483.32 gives 3.88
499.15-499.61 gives 4.16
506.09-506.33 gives 4.14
